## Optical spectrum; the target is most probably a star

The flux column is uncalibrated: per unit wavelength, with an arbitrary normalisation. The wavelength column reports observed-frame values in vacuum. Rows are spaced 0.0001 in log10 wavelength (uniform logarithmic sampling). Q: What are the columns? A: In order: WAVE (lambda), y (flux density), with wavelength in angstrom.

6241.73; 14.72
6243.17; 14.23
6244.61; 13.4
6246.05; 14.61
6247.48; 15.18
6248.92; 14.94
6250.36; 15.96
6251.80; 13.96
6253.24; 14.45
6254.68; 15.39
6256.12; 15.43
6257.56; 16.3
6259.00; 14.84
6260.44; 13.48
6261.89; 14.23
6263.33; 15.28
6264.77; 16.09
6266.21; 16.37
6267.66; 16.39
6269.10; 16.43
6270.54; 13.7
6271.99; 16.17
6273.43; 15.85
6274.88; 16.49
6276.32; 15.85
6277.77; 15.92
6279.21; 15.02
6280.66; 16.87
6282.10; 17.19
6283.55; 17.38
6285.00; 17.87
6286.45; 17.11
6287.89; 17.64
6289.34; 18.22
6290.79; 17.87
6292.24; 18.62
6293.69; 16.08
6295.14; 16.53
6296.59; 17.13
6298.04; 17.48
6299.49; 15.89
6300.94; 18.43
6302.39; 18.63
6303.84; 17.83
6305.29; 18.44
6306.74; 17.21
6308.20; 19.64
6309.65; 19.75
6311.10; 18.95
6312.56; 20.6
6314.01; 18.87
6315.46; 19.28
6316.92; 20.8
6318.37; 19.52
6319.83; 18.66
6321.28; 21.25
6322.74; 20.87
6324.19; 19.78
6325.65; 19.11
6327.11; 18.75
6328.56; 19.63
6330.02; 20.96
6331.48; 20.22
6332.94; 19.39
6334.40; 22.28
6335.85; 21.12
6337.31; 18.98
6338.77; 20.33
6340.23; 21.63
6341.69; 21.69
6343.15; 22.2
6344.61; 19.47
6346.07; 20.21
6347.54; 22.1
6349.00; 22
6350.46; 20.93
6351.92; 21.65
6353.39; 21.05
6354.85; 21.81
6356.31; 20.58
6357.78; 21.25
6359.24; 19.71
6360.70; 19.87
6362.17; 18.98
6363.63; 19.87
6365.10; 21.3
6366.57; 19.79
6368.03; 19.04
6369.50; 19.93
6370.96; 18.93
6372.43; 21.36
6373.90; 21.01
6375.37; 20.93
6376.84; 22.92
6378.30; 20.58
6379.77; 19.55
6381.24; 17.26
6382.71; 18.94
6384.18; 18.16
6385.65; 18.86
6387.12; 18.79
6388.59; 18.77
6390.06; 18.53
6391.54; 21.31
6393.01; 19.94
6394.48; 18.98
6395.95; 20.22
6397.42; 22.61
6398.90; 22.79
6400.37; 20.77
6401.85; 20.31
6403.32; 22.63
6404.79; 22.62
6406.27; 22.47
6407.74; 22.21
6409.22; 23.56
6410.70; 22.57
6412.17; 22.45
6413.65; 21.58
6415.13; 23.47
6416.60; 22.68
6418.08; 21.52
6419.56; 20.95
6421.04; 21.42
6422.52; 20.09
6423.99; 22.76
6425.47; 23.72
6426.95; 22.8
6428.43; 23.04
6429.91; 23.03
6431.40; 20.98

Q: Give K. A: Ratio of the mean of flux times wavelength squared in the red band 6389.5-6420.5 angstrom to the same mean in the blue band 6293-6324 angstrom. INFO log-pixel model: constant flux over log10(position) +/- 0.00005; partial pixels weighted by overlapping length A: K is 1.2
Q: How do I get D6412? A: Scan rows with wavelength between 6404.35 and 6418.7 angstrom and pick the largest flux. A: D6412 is 23.56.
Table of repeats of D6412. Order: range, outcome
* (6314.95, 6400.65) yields 22.92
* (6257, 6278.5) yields 16.49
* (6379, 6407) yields 22.79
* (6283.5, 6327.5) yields 21.25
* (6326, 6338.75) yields 22.28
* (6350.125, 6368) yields 21.81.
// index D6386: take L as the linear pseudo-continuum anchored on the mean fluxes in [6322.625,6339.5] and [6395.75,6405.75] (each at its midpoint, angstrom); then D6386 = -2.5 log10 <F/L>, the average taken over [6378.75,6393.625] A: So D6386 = 0.13 mag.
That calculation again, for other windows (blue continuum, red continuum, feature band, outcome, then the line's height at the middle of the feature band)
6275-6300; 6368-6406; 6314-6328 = -0.09 mag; 18.1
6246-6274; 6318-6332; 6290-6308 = 0.03 mag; 18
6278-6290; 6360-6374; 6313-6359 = -0.09 mag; 18.9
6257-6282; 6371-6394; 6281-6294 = -0.08 mag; 16.3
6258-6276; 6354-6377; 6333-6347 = -0.09 mag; 19.1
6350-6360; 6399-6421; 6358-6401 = 0.08 mag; 21.5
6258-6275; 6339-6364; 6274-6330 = -0.03 mag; 17.7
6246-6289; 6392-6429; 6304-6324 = -0.10 mag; 17.8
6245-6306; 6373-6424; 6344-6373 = -0.06 mag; 19.4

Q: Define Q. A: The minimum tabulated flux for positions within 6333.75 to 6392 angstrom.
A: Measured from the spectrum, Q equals 17.26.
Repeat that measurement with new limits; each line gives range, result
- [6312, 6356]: 18.66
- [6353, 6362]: 19.71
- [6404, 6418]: 21.58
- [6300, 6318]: 17.21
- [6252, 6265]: 13.48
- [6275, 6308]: 15.02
